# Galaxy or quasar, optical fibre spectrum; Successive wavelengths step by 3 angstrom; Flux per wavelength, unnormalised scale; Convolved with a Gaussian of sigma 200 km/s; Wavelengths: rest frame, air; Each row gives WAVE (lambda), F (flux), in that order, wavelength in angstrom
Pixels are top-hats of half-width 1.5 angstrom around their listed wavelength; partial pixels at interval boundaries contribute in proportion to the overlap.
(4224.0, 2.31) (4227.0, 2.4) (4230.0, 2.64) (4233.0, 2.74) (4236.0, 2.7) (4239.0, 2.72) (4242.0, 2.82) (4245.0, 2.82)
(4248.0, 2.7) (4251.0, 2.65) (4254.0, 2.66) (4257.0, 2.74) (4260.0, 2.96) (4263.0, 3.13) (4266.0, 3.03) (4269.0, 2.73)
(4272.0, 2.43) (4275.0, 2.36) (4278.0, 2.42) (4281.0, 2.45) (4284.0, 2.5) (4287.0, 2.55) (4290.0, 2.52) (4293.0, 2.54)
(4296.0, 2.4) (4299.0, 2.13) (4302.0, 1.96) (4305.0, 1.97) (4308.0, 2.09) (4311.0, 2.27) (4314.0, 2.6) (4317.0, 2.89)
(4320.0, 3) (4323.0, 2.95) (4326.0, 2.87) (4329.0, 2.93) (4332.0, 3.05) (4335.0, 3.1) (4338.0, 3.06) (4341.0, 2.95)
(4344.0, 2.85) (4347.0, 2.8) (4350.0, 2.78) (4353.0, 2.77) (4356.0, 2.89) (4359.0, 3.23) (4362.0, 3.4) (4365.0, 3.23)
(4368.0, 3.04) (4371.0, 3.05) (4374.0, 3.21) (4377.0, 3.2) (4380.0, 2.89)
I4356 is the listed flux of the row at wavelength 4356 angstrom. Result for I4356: 2.89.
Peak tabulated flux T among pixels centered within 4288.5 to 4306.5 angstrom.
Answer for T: 2.54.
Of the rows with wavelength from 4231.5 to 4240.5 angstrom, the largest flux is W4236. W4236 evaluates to 2.74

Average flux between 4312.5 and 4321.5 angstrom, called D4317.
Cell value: 2.83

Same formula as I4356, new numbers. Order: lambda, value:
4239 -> 2.72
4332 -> 3.05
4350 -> 2.78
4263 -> 3.13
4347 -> 2.8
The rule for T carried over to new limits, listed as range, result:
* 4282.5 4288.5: 2.55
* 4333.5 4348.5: 3.1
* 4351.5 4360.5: 3.23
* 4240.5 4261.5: 2.96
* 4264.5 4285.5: 3.03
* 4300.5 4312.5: 2.27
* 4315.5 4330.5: 3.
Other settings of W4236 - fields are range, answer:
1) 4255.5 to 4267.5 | 3.13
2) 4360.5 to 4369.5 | 3.4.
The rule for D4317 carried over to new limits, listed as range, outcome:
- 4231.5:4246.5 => 2.76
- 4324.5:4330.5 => 2.9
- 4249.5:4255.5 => 2.65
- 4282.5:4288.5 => 2.52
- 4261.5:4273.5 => 2.83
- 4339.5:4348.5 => 2.87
